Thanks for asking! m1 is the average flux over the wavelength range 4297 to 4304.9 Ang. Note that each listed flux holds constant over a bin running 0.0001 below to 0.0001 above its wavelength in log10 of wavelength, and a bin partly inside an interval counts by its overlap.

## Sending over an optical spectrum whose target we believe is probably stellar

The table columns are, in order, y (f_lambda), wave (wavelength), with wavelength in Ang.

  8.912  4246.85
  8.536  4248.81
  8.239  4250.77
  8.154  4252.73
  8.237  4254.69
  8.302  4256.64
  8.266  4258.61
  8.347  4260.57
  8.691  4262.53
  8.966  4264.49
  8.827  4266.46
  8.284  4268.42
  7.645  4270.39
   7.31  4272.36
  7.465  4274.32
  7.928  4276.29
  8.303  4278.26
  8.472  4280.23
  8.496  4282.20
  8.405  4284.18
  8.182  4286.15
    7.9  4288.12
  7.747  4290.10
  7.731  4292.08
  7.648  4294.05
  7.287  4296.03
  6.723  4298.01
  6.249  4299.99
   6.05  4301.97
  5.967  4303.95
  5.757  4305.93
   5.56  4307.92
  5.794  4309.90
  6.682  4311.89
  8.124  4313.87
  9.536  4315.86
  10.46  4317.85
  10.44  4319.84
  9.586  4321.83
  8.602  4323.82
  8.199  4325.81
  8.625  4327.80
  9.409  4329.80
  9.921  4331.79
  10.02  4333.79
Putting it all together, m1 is 6.25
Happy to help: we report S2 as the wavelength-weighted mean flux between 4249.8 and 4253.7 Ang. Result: 8.19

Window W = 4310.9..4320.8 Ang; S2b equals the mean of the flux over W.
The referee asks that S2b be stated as 9.05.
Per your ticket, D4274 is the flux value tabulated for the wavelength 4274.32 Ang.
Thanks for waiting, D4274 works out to 7.465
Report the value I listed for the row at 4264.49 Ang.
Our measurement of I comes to 8.966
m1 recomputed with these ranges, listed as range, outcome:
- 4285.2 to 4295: 7.84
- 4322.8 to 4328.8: 8.48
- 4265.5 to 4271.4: 8.24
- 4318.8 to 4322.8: 10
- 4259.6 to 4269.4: 8.63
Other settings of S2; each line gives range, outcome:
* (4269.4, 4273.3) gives 7.47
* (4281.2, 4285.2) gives 8.44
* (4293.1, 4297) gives 7.46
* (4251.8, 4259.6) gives 8.24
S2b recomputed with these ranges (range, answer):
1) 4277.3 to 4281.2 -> 8.39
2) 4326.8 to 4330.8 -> 9.02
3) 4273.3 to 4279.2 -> 7.9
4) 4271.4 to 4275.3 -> 7.4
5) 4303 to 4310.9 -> 5.77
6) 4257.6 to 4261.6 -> 8.3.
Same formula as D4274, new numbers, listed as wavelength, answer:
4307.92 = 5.56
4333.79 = 10.02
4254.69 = 8.237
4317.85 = 10.46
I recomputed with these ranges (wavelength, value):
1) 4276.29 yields 7.928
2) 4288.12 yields 7.9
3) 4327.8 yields 8.625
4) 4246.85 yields 8.912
